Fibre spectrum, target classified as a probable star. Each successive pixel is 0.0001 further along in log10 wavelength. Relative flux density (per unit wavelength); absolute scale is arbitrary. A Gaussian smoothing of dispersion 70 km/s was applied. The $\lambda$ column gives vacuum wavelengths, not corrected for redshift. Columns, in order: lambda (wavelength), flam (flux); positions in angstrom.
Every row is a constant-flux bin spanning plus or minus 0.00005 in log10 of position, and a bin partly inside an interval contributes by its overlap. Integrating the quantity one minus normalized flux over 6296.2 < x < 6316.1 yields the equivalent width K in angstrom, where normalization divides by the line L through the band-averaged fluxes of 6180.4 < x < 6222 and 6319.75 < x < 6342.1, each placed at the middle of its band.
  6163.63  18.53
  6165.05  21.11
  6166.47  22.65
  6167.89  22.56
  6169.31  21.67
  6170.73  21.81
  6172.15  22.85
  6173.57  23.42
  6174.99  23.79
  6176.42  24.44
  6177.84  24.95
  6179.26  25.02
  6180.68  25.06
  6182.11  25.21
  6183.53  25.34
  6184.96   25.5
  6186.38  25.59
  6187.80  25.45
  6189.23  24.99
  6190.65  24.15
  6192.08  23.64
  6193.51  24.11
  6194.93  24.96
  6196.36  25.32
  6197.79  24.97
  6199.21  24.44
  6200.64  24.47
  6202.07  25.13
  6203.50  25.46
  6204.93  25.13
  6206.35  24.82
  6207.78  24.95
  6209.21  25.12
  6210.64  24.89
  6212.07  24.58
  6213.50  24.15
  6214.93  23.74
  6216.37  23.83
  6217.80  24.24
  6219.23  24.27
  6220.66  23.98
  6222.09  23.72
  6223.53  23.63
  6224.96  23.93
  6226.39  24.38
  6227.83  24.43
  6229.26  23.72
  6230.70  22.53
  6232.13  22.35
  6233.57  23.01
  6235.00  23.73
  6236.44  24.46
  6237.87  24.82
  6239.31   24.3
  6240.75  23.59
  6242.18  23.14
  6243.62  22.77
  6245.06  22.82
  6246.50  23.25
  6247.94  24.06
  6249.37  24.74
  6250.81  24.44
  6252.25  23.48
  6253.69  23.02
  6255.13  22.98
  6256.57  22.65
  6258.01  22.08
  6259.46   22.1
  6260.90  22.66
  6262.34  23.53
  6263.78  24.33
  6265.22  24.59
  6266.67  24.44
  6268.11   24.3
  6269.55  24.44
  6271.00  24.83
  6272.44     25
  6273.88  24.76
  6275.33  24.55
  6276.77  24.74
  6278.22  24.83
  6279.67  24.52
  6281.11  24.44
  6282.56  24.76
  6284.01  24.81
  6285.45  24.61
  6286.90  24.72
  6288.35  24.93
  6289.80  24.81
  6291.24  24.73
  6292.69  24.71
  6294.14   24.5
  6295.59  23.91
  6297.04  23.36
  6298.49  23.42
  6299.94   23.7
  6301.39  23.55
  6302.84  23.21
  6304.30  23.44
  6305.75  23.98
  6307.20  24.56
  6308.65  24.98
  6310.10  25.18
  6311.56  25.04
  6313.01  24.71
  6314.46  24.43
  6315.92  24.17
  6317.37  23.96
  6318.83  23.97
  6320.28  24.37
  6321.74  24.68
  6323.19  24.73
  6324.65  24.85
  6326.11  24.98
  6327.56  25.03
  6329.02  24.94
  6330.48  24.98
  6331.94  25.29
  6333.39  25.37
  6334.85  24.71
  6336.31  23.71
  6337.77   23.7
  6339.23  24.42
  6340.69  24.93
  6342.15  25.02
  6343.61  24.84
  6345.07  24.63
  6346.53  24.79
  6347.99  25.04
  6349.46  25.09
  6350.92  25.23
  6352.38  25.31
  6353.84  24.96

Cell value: 0.5 angstrom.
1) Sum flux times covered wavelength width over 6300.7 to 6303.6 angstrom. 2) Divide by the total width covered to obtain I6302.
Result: 23.3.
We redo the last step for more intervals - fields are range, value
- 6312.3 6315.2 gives 24.6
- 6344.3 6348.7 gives 24.8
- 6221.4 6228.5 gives 24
